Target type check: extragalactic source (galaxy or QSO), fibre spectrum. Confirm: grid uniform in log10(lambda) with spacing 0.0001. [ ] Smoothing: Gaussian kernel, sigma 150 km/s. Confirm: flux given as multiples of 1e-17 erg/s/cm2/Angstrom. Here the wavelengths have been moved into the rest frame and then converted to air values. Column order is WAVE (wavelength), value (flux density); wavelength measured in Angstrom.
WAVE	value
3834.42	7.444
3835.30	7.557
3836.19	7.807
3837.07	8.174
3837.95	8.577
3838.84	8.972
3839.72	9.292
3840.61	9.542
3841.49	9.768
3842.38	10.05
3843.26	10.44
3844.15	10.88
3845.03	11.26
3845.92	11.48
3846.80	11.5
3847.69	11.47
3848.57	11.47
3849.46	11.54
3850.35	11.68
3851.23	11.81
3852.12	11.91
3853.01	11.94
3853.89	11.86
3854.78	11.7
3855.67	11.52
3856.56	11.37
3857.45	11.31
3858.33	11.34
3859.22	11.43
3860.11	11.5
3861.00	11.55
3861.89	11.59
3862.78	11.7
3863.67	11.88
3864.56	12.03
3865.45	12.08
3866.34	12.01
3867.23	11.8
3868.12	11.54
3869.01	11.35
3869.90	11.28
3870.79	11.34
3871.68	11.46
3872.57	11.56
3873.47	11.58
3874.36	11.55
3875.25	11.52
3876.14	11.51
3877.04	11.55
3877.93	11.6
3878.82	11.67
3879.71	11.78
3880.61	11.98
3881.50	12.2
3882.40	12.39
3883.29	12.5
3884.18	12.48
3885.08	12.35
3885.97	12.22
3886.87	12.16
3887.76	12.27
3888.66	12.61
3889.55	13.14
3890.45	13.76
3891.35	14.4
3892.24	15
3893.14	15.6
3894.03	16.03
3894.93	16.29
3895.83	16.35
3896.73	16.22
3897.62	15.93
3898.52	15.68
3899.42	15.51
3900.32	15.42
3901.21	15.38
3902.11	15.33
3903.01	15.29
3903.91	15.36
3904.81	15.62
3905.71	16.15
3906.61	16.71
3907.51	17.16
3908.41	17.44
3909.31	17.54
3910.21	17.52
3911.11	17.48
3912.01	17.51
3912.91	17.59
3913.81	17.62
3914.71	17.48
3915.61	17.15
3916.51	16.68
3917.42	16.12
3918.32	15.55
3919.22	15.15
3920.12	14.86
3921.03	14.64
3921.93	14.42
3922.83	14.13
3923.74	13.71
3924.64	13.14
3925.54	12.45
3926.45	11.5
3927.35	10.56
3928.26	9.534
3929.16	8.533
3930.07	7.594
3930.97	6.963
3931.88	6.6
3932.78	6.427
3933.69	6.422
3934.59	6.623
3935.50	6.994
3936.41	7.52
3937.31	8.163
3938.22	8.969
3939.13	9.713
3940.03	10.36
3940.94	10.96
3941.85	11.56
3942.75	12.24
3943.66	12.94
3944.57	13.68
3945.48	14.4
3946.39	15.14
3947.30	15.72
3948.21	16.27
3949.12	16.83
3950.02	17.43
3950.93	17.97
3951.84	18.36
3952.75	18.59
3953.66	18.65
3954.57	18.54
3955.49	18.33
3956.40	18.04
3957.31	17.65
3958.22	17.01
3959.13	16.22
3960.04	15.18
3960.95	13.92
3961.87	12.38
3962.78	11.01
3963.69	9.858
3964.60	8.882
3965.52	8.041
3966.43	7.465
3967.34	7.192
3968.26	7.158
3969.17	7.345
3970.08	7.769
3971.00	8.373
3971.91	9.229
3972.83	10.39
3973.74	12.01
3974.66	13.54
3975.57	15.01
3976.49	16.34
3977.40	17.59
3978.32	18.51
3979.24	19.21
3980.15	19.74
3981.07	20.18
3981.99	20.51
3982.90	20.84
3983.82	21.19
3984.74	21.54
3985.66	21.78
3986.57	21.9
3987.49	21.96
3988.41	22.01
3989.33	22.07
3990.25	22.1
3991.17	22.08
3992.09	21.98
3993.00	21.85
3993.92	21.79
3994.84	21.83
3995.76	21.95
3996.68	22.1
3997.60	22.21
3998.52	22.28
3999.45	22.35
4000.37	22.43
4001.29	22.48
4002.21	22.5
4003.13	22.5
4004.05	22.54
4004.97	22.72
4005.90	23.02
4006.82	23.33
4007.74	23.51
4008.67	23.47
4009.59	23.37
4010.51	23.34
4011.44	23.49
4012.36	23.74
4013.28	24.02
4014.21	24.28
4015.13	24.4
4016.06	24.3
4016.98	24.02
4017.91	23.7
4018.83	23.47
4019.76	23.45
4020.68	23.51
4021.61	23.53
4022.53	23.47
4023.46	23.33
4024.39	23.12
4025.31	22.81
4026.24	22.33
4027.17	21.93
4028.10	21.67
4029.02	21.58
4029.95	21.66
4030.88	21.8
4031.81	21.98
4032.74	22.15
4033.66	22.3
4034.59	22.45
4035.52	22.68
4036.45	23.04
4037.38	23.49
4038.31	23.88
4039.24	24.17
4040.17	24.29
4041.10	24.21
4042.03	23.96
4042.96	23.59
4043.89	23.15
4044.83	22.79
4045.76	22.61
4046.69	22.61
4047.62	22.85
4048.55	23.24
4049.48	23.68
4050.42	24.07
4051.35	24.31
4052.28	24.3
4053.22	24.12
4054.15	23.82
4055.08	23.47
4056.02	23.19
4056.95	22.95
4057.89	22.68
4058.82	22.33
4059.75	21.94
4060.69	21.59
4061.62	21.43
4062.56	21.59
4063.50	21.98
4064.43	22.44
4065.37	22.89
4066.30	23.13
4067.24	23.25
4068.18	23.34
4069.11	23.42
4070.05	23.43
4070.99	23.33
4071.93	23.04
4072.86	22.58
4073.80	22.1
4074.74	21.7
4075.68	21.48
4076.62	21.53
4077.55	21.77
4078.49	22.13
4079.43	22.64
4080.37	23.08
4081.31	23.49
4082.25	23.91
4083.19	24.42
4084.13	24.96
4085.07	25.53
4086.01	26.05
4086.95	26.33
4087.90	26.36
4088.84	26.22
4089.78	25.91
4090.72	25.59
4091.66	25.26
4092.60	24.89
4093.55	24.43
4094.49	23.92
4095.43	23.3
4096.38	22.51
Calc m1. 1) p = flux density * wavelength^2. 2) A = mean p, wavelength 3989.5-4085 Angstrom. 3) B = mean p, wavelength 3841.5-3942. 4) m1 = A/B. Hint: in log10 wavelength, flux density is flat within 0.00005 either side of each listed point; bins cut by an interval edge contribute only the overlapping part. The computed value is 2.0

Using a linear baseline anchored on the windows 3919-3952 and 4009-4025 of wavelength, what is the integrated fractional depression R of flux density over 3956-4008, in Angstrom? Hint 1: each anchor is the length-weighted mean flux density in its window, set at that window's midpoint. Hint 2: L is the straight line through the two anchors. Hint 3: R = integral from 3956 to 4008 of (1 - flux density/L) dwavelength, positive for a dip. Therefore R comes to 3.30 Angstrom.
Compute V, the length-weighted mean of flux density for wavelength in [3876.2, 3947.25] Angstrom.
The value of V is 13.3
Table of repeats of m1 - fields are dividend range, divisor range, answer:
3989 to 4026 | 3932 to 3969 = 1.87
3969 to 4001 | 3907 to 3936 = 1.47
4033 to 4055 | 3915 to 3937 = 2.18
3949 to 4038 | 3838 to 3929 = 1.57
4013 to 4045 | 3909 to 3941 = 1.98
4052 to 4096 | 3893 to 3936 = 1.81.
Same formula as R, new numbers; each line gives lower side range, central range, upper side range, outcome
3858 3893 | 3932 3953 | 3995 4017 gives 6.7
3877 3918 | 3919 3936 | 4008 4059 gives 6.3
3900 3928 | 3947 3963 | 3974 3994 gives 1.3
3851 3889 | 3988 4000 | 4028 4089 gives -1.7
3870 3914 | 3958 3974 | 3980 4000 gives 7.6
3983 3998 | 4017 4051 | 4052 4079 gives -1.1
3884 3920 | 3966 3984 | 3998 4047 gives 5.6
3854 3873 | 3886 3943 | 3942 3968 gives -1.6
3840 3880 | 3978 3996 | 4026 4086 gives -2.2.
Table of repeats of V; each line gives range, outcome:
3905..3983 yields 13.6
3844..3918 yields 13.5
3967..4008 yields 18.9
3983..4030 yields 22.7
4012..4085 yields 23.1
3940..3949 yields 13.6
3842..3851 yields 11.2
